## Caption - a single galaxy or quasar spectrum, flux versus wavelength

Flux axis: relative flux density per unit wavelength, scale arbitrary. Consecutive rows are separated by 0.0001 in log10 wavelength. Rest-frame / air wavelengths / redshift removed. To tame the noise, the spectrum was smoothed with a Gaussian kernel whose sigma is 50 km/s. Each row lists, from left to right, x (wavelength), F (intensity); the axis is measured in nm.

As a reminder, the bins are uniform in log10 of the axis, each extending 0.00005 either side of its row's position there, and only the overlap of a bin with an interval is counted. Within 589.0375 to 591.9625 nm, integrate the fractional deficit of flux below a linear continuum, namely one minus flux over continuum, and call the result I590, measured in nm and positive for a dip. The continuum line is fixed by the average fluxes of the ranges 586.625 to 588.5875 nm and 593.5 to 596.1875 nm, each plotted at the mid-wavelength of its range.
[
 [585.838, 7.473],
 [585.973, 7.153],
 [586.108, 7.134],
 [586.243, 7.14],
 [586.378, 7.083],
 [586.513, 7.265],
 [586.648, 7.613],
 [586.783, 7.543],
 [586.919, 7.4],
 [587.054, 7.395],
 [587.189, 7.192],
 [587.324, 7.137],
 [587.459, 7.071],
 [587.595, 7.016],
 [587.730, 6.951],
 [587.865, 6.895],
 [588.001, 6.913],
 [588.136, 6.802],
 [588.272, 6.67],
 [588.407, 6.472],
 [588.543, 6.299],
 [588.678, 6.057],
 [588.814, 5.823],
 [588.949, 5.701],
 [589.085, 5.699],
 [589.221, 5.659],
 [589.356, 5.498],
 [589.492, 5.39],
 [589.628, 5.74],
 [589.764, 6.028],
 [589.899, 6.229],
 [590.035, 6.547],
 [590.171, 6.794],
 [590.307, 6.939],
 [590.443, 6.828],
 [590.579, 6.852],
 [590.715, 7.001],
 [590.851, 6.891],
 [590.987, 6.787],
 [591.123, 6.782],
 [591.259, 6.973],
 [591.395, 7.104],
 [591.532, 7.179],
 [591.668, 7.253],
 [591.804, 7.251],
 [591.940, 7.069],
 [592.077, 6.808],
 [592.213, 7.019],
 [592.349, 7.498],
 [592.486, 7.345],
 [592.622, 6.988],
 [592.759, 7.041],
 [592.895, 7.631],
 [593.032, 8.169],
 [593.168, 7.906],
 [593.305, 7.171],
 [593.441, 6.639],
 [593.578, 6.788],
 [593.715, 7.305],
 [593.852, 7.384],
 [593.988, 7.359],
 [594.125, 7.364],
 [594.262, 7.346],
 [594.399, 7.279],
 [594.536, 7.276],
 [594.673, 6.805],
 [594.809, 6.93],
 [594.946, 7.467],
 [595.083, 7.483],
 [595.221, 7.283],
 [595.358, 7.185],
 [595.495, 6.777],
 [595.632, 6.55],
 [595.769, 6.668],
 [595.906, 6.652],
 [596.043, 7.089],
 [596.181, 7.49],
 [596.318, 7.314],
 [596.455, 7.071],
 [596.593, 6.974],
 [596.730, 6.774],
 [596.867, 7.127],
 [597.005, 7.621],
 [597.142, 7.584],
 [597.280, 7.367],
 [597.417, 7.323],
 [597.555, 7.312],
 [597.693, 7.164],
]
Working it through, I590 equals 0.20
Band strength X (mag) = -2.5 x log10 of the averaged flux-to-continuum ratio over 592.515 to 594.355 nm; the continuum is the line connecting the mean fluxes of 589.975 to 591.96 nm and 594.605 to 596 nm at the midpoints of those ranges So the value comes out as -0.05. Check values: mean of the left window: 6.95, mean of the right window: 6.99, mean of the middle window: 7.31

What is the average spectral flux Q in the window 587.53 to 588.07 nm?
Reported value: 6.95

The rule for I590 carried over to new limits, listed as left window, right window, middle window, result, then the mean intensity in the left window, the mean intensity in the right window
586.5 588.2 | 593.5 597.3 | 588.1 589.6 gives 0.247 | 7.17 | 7.15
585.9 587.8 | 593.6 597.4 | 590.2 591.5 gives 0.051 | 7.22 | 7.17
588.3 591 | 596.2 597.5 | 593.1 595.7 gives -0.099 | 6.26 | 7.25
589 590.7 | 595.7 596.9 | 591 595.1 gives -0.376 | 6.2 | 7.02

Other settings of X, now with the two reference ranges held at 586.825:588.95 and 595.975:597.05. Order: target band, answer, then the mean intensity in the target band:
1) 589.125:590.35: 0.134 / 6.07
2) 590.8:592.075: -0.013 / 7.02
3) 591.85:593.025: -0.037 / 7.23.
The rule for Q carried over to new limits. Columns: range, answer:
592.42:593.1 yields 7.44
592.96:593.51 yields 7.47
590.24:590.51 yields 6.88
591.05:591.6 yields 7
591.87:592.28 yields 6.97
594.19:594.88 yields 7.13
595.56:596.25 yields 6.89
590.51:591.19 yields 6.86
